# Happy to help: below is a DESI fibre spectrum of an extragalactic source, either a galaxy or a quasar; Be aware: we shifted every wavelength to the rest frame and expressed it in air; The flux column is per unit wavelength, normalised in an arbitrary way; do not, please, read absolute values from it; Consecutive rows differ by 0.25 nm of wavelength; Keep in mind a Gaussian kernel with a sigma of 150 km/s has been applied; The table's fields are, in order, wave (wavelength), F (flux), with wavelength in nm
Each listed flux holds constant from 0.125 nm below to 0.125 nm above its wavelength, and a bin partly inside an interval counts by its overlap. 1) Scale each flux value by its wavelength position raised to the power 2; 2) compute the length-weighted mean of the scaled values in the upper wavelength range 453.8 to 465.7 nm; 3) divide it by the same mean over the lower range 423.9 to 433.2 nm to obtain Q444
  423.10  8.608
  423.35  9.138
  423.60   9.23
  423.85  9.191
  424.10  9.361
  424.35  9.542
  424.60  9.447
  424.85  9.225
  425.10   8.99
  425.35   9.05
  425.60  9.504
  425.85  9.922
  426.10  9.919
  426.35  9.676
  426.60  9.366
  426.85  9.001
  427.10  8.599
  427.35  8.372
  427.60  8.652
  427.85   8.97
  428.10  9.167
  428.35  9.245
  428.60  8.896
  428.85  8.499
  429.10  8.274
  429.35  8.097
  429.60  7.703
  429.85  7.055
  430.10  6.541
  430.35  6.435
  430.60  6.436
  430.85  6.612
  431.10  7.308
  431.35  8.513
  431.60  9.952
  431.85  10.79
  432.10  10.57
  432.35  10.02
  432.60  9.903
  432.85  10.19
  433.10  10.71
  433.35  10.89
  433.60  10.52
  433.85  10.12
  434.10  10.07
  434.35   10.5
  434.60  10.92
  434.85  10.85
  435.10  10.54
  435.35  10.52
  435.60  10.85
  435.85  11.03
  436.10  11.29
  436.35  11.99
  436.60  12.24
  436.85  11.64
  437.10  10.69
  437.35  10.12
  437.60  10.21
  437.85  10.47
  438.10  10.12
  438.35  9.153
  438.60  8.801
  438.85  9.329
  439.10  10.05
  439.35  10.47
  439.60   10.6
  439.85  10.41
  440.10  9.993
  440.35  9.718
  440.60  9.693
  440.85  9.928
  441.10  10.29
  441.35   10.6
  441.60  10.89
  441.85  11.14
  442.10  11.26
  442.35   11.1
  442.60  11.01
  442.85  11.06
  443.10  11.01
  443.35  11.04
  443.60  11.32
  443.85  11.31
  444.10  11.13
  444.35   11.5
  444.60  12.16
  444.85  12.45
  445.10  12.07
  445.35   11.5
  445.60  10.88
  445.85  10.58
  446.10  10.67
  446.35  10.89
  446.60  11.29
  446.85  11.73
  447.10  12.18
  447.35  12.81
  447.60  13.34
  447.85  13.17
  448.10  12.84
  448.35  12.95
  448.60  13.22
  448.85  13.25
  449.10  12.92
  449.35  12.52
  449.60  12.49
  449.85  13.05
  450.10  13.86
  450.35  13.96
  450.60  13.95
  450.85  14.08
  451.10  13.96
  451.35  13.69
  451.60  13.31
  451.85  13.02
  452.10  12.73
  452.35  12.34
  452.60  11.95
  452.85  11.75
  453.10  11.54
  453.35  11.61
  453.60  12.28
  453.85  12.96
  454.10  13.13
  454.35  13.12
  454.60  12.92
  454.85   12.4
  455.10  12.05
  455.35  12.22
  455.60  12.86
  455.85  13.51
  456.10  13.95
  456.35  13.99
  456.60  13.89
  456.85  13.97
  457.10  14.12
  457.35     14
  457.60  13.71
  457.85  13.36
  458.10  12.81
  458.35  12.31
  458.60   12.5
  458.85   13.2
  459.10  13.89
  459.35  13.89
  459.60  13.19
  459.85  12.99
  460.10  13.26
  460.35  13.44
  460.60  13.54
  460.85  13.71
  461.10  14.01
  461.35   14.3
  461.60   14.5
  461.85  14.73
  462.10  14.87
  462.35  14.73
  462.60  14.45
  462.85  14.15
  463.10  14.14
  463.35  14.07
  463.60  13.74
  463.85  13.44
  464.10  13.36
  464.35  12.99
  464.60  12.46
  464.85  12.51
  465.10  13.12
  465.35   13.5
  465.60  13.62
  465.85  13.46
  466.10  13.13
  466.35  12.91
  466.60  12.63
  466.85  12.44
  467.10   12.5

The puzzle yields 1.75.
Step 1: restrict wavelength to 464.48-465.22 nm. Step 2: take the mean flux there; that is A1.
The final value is 12.7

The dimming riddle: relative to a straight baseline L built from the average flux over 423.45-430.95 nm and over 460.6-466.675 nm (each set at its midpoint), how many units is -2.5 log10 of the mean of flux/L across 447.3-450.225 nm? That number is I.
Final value -0.124 mag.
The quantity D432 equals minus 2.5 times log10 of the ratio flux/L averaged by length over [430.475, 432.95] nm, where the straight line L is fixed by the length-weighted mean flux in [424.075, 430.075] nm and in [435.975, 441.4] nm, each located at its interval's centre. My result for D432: 0.055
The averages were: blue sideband 8.89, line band 9.02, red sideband 10.4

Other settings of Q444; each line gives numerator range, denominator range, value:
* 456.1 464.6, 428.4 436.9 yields 1.62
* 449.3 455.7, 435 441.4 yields 1.32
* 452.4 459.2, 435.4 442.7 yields 1.33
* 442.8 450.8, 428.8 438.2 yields 1.33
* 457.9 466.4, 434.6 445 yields 1.39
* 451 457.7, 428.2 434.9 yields 1.59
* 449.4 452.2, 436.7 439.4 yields 1.41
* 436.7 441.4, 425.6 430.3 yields 1.23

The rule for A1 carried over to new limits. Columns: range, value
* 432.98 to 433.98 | 10.6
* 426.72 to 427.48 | 8.66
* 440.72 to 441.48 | 10.3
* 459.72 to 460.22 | 13.1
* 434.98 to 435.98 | 10.7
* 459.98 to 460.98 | 13.5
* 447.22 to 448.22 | 13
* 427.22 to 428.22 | 8.79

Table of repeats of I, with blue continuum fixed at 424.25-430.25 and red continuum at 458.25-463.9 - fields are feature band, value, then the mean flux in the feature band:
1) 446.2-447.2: 0.018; 11.5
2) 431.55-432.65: -0.084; 10.3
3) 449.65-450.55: -0.116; 13.6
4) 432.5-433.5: -0.084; 10.4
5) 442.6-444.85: -0.012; 11.4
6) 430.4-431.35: 0.316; 6.99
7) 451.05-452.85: -0.037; 12.9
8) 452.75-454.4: 0.033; 12.3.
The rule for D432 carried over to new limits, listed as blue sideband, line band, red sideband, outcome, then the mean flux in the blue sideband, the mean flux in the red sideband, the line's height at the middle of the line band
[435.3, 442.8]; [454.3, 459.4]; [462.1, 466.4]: -0.05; 10.5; 13.6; 12.7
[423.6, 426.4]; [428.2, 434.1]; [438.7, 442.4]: 0.11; 9.42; 10.3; 9.79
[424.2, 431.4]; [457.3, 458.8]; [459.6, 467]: -0.02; 8.52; 13.6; 12.8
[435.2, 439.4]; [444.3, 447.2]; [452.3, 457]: 0.01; 10.5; 12.8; 11.6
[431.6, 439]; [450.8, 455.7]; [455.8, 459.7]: 0.02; 10.5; 13.5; 12.9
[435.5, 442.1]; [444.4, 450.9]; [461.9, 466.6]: -0.08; 10.5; 13.6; 11.5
